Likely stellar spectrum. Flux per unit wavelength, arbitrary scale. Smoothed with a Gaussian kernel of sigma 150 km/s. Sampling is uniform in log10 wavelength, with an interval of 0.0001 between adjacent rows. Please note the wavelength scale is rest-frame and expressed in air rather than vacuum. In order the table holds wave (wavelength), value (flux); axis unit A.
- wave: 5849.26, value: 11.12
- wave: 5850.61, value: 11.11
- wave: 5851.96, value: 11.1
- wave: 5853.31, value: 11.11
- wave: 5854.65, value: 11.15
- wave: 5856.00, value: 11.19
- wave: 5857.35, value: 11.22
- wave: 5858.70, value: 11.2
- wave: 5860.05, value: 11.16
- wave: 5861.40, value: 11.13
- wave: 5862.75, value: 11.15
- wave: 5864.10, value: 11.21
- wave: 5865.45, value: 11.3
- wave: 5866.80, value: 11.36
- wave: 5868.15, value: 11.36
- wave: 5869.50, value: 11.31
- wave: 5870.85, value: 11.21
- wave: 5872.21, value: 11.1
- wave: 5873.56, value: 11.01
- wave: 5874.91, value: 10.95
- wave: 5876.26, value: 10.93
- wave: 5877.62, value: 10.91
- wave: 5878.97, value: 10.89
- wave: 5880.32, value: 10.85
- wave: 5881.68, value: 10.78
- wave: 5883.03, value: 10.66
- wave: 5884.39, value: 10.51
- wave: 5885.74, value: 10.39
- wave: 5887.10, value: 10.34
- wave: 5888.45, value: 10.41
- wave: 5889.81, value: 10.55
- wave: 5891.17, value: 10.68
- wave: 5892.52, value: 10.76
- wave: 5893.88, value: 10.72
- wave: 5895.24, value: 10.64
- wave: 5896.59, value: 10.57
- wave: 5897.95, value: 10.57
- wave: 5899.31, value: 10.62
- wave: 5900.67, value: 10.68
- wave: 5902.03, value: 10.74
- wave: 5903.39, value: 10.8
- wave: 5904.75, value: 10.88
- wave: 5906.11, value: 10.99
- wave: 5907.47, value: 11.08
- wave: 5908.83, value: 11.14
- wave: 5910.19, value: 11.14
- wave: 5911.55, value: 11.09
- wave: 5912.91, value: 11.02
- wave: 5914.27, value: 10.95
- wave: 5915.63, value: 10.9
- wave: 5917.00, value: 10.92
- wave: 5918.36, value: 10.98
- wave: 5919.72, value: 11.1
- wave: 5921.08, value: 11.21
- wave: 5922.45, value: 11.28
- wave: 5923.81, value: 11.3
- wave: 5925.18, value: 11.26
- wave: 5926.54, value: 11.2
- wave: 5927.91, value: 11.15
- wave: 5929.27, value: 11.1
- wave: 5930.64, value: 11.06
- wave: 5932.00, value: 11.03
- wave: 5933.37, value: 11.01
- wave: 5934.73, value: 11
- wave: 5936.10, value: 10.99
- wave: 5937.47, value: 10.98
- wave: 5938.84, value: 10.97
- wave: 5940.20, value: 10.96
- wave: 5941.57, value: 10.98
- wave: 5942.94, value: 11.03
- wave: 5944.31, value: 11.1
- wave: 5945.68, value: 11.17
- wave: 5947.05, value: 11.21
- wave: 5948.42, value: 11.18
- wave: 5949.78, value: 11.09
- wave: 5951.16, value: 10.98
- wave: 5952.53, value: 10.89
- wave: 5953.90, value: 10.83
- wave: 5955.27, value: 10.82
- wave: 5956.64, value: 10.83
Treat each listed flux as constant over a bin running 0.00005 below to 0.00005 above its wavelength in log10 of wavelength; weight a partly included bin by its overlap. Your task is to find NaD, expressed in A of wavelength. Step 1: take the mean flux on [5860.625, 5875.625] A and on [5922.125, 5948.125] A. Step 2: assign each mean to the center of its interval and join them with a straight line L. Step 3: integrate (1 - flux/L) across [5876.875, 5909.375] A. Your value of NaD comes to 1.28 A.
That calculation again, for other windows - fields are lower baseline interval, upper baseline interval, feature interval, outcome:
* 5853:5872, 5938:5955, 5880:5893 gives 0.7 A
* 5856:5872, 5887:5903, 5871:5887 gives 0.2 A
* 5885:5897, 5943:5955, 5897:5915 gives -0.3 A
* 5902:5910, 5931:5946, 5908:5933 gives -0.3 A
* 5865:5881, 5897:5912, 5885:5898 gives 0.5 A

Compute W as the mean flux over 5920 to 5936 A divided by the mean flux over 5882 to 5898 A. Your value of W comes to 1.1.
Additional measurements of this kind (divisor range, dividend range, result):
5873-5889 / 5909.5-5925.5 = 1.03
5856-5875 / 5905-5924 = 0.99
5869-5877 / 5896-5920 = 0.98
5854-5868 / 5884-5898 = 0.94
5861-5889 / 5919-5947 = 1.01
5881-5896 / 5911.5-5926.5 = 1.05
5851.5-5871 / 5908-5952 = 0.99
